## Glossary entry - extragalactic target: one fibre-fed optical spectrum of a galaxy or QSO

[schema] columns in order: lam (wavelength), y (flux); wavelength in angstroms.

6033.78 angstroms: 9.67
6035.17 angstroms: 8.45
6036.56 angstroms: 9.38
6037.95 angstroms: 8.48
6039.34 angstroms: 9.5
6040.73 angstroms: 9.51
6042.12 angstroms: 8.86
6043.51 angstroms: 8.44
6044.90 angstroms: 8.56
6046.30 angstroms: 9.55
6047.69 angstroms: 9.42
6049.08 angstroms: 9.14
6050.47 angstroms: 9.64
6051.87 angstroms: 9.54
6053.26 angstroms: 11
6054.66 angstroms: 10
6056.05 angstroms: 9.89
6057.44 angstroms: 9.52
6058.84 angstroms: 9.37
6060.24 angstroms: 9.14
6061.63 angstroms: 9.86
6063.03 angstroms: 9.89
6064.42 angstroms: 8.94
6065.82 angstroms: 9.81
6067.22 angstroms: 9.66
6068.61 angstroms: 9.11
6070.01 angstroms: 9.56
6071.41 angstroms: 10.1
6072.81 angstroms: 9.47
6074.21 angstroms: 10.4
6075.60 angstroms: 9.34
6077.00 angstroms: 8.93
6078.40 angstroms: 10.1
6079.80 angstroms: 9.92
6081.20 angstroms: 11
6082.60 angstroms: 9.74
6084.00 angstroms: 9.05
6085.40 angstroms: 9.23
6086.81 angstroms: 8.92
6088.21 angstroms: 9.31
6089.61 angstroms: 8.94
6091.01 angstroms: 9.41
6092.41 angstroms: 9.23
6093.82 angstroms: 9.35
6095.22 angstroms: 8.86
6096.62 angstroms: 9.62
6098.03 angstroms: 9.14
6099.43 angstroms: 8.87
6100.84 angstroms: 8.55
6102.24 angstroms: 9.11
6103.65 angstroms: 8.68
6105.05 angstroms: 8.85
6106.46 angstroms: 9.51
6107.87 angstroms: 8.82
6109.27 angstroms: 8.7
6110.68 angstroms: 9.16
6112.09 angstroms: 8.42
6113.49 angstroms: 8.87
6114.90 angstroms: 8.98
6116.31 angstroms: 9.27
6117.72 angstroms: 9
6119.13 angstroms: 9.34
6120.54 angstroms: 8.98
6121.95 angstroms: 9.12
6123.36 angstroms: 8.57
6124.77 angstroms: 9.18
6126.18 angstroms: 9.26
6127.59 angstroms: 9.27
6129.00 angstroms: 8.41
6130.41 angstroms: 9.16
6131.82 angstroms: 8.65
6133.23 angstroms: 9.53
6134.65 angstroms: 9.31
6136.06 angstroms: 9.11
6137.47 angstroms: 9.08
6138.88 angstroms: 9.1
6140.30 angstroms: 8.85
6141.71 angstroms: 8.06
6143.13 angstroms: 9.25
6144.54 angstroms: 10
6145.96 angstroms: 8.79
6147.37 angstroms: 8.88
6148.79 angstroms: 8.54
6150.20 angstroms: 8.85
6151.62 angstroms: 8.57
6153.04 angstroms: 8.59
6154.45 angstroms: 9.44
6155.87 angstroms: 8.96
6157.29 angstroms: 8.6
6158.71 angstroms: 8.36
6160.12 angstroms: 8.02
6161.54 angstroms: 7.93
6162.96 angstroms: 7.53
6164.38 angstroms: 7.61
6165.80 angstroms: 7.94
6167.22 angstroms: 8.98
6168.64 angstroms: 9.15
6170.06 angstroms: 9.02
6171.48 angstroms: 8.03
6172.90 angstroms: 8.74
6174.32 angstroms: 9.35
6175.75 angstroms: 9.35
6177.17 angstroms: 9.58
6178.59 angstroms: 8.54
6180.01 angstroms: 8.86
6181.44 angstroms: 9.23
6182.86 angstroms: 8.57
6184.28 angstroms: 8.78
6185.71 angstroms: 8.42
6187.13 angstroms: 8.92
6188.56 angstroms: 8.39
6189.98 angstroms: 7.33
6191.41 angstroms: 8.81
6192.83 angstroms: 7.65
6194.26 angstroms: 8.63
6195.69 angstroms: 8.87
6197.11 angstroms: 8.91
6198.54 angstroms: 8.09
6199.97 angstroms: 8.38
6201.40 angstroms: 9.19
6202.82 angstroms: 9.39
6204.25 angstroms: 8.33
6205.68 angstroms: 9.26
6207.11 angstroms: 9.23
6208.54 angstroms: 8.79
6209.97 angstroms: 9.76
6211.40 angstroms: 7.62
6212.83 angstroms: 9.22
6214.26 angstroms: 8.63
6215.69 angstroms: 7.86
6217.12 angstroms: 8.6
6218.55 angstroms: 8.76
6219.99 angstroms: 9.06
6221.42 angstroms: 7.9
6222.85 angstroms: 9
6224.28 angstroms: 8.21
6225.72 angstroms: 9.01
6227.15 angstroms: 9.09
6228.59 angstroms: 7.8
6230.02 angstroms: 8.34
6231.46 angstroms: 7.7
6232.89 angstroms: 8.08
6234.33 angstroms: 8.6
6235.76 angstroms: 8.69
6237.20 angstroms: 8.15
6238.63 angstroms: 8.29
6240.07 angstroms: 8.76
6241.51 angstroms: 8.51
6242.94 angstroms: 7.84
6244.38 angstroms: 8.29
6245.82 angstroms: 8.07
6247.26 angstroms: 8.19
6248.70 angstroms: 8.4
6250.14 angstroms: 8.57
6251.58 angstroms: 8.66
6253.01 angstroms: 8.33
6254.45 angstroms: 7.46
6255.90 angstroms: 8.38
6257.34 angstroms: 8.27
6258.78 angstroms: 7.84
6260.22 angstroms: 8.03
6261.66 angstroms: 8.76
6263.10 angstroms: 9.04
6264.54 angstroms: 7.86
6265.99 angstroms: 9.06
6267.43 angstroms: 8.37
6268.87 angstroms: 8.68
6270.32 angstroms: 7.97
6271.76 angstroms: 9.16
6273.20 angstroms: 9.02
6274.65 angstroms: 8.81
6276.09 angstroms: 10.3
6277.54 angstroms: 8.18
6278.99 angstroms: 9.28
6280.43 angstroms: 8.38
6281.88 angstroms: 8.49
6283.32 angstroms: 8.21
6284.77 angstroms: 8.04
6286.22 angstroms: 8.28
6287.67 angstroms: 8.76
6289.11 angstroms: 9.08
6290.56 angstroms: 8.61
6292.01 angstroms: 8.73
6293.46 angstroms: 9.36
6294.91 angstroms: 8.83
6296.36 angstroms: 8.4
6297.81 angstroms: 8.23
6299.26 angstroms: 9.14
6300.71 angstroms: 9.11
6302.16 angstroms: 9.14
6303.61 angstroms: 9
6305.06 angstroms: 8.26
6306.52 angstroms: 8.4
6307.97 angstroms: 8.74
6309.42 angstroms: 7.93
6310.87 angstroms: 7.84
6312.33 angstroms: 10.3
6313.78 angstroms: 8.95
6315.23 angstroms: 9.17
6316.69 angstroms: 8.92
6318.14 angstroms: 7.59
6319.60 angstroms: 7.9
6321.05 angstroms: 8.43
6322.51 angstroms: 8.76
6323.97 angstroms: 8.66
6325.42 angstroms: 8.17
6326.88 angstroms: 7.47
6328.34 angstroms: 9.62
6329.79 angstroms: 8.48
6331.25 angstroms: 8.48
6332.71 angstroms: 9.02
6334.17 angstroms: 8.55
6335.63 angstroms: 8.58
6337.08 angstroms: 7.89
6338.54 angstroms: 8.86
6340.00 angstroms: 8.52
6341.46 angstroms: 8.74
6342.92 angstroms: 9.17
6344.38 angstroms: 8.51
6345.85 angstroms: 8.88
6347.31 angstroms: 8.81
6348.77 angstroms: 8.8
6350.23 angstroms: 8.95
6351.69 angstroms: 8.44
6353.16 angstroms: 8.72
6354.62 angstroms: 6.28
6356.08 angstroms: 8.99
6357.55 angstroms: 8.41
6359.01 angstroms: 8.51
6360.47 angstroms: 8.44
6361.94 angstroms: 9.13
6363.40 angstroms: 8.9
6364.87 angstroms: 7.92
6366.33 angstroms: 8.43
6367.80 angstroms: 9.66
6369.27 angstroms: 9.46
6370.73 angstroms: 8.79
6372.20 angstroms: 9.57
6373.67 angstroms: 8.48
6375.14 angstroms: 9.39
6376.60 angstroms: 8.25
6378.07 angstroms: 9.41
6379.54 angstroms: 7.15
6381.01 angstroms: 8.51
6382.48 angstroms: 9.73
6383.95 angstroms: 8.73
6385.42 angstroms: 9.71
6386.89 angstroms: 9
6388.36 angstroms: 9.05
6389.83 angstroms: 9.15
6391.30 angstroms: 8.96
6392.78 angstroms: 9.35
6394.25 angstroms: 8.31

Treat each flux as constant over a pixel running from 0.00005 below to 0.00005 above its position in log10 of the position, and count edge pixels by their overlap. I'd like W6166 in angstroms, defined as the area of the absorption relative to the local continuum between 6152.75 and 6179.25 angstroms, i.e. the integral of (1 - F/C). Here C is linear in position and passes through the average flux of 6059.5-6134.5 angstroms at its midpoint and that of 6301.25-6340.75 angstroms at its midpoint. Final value 1.2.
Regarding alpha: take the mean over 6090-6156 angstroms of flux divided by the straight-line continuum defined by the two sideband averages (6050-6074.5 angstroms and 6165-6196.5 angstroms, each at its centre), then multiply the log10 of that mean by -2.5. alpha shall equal 0.02 mag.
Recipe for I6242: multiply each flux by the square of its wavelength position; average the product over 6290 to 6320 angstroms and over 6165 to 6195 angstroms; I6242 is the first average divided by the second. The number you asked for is 1.0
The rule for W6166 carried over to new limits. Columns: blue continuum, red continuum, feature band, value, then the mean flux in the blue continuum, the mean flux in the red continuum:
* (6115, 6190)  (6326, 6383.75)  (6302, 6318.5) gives 0.00 angstroms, 8.81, 8.66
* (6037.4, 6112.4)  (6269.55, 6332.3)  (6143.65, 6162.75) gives 0.87 angstroms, 9.36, 8.67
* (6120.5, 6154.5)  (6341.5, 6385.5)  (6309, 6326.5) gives 0.46 angstroms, 8.97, 8.72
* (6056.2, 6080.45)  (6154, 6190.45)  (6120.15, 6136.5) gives -0.04 angstroms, 9.6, 8.6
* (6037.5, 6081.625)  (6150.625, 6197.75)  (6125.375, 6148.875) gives -0.32 angstroms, 9.55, 8.6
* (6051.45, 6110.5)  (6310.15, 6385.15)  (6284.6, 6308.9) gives 0.24 angstroms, 9.44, 8.66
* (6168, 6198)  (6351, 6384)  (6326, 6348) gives 0.09 angstroms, 8.72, 8.66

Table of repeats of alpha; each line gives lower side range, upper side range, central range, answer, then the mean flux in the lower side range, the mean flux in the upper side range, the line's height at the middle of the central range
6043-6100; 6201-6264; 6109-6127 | 0.02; 9.49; 8.49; 9.2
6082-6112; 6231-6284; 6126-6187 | 0.01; 9.08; 8.46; 8.85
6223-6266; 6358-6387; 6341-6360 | 0.03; 8.34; 8.85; 8.76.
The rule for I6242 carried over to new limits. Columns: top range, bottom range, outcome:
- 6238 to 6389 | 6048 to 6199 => 1.01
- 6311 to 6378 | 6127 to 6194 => 1.05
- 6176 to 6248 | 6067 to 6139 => 0.96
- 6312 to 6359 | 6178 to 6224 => 1.03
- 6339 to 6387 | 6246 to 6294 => 1.05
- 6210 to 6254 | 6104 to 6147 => 0.97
